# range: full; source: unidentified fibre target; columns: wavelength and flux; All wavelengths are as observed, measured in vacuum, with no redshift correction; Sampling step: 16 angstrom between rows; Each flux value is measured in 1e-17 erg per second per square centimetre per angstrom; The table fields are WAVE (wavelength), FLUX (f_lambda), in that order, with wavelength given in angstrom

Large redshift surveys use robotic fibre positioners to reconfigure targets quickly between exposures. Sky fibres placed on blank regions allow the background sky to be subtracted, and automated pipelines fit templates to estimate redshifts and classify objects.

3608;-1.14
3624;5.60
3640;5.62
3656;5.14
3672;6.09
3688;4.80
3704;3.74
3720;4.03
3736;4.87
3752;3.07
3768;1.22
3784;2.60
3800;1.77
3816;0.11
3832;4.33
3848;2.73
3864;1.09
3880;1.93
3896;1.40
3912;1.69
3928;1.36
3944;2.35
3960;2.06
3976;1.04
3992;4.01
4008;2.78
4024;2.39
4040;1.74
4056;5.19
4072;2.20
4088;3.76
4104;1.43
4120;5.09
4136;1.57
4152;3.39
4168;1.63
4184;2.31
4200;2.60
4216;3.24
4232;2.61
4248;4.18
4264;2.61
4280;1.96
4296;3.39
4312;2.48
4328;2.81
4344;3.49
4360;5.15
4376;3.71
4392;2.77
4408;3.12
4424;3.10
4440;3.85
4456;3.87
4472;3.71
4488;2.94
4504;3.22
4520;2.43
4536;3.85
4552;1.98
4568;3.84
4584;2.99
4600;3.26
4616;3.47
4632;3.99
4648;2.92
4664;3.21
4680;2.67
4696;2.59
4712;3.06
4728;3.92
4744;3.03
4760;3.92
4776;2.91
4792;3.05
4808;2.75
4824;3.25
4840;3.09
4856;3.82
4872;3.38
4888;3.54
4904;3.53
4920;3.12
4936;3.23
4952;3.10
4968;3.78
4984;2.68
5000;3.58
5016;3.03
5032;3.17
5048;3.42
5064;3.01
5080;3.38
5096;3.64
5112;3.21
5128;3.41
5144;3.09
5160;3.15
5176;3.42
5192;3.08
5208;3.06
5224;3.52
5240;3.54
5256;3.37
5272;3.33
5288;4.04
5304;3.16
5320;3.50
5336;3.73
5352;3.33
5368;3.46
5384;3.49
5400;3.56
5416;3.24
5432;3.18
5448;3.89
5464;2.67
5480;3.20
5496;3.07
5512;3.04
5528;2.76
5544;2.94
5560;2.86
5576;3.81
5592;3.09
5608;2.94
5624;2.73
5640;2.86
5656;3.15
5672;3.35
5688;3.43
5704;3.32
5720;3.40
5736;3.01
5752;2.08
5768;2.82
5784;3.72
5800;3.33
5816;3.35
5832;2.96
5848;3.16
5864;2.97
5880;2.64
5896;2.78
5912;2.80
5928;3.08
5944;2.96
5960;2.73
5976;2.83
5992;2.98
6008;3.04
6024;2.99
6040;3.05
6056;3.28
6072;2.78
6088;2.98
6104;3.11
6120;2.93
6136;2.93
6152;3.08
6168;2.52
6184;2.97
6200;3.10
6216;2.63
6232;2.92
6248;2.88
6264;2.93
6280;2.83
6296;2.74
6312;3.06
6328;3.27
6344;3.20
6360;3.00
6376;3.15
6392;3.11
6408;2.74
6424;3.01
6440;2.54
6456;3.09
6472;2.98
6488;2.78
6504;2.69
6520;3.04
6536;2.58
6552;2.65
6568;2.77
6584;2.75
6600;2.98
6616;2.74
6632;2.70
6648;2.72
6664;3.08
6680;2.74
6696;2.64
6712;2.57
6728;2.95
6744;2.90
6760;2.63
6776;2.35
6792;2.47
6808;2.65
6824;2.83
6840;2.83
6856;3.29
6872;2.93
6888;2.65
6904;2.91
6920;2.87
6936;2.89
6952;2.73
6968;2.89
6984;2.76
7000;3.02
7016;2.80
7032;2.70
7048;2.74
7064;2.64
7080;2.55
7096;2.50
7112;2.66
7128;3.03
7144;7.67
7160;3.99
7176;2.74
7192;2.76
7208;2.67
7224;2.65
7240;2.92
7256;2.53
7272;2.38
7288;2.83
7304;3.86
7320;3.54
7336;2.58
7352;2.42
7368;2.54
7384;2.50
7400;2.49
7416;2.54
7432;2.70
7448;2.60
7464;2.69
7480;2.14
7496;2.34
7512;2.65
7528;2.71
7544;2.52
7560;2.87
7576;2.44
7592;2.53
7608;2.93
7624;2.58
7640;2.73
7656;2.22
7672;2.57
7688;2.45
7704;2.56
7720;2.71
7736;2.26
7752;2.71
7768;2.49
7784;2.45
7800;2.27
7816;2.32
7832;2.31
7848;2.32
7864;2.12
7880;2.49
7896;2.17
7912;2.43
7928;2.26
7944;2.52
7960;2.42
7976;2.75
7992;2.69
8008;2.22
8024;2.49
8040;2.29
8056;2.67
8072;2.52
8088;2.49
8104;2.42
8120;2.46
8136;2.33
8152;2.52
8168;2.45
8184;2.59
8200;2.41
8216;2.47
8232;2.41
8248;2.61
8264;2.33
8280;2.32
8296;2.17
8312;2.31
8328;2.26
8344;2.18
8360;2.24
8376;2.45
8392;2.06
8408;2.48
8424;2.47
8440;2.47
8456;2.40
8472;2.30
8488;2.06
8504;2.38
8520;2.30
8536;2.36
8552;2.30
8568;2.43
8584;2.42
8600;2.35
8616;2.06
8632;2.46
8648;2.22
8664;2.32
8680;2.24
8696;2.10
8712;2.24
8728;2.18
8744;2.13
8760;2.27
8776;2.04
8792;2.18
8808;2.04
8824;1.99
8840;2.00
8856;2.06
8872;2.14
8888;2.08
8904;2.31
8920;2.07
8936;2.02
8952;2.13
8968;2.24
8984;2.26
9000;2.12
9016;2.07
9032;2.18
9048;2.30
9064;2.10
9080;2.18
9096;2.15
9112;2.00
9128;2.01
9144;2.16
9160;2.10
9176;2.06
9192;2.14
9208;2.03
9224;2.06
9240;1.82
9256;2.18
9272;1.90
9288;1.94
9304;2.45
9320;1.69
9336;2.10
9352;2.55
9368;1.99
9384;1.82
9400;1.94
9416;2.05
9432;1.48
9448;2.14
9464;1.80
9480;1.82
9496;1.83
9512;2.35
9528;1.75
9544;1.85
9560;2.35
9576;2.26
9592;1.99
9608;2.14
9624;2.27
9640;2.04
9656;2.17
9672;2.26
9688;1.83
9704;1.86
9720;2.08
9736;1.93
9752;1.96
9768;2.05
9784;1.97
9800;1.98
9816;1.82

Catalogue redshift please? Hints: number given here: 0.09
